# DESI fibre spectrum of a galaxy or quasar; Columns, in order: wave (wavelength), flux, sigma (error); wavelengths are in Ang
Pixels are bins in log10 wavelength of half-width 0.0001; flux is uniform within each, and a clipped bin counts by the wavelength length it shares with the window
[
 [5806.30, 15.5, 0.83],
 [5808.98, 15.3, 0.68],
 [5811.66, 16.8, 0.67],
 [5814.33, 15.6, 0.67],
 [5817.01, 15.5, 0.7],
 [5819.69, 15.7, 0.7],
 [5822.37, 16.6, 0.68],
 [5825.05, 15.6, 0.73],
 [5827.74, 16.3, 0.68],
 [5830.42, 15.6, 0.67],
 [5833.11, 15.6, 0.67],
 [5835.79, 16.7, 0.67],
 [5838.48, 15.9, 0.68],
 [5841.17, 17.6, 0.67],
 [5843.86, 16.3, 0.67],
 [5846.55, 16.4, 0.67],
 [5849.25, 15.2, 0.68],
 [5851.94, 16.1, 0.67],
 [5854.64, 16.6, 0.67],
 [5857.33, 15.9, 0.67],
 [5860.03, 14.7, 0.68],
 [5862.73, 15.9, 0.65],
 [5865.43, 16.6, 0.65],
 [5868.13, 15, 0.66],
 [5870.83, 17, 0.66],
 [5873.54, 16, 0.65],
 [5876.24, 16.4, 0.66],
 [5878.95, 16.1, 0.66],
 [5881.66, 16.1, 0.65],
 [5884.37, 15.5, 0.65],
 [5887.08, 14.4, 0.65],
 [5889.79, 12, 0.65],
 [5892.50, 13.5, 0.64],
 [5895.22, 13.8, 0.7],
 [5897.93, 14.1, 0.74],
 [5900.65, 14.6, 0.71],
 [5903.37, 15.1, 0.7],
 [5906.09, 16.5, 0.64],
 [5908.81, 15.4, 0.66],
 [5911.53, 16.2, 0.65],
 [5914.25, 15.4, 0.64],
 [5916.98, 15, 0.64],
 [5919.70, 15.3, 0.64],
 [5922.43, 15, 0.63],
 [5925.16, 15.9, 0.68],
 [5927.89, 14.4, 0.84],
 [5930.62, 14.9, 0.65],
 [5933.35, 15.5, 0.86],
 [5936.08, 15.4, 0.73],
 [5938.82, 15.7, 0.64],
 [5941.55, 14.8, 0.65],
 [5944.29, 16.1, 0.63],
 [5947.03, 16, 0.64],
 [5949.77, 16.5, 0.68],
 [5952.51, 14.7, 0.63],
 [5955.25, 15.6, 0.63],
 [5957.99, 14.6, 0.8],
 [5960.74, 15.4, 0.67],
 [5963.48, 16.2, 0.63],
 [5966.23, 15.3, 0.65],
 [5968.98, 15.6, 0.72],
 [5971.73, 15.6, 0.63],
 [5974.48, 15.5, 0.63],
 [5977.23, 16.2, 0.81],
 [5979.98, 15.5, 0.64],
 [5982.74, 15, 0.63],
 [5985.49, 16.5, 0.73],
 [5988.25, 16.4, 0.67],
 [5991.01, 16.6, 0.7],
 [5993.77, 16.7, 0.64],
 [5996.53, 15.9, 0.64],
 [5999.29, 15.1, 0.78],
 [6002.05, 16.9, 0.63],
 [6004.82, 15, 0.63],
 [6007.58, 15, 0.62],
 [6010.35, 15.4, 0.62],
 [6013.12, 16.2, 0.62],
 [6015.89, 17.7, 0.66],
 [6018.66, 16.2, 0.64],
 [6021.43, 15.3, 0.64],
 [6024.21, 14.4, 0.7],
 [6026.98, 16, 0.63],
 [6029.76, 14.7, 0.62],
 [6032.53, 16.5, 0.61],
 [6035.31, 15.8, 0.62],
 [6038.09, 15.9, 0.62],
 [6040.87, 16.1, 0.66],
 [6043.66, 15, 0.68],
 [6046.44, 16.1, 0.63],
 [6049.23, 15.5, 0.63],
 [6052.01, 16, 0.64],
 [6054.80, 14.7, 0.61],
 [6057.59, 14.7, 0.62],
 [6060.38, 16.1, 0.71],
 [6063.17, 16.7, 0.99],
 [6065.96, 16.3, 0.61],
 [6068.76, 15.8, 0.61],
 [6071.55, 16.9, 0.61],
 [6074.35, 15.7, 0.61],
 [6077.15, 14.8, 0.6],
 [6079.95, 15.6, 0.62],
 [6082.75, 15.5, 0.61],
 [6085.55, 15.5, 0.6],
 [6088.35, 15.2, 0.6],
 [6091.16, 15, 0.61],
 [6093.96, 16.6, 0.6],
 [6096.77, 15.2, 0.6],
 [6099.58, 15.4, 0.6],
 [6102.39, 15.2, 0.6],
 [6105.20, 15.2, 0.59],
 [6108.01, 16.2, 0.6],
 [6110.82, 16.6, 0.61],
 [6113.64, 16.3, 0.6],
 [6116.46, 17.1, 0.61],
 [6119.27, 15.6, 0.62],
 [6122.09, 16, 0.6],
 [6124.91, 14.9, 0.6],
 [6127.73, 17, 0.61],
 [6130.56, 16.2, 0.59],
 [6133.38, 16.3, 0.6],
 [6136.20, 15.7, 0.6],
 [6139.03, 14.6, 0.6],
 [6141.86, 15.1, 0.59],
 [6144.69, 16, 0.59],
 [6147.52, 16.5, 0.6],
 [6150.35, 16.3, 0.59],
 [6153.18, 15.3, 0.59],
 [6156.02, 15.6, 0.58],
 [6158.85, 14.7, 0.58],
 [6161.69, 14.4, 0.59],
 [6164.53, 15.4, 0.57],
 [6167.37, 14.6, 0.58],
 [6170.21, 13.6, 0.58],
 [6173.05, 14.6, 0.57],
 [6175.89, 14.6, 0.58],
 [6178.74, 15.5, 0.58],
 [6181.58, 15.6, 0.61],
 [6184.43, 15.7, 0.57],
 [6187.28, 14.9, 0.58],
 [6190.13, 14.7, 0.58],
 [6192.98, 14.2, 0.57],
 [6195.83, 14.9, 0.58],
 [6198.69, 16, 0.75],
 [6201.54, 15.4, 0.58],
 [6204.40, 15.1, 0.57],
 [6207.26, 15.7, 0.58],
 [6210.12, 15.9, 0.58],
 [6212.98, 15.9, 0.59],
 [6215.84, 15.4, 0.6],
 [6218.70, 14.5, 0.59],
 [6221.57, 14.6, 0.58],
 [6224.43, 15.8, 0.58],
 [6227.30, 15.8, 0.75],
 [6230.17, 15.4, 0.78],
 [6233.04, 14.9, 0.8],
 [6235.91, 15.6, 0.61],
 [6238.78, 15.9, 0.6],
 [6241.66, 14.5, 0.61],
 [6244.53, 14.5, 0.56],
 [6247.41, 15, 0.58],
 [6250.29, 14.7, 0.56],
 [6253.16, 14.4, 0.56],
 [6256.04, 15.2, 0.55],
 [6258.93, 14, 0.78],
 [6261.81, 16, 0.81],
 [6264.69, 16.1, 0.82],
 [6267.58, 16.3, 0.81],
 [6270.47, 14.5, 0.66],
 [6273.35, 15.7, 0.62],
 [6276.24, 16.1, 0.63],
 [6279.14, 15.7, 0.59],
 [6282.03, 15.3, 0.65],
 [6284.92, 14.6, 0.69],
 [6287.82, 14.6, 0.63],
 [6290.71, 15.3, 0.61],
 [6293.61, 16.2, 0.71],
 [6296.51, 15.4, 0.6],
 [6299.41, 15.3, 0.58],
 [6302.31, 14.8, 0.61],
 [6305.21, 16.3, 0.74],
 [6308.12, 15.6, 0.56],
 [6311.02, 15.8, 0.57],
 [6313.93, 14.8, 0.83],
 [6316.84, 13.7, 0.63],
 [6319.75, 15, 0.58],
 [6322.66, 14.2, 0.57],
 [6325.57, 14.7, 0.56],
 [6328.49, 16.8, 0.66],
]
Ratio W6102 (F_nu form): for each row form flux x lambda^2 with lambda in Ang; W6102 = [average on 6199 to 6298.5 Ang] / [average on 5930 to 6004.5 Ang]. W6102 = 1.1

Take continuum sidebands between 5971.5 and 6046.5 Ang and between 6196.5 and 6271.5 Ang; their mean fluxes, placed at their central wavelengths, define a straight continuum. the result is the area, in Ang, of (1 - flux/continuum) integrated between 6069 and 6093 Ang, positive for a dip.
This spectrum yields 0.1 Ang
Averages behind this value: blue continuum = 15.8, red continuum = 15.3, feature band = 15.6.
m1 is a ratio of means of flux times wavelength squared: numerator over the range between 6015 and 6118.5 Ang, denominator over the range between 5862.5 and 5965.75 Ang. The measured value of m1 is 1.08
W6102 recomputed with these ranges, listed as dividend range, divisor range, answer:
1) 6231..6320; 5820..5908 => 1.12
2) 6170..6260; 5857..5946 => 1.10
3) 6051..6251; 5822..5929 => 1.09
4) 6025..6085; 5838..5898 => 1.08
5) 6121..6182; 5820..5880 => 1.06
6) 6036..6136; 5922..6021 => 1.05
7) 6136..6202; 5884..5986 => 1.08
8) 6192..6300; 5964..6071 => 1.04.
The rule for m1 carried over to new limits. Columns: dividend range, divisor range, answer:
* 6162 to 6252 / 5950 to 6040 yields 1.03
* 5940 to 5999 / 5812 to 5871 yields 1.03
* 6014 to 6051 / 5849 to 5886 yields 1.05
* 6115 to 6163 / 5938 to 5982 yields 1.07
